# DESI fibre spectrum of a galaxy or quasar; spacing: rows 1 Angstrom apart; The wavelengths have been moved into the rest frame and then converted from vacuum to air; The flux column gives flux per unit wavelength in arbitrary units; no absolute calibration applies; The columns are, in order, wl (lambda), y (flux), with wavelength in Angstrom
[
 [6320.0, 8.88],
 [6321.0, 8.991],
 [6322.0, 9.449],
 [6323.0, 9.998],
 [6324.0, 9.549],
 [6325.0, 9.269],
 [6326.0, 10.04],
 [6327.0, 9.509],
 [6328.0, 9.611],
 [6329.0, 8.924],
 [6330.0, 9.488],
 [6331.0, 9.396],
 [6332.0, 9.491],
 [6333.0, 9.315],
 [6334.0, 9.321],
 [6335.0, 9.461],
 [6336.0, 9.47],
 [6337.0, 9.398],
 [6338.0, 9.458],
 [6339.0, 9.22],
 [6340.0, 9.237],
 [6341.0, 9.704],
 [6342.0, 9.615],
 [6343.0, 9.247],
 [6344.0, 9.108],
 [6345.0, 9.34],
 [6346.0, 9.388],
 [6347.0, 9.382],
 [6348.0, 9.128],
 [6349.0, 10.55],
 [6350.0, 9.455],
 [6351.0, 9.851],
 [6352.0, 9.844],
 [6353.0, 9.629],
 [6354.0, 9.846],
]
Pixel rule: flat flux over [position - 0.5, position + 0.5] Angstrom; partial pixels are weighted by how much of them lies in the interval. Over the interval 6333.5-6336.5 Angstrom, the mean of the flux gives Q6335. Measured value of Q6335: 9.42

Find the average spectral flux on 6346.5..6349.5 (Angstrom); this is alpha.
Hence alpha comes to 9.69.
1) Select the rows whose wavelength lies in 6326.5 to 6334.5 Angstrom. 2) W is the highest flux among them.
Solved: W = 9.611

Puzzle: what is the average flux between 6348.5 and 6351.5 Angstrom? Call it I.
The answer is 9.95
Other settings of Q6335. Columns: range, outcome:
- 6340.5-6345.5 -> 9.4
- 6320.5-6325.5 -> 9.45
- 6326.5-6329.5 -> 9.35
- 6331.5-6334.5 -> 9.38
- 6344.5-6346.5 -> 9.36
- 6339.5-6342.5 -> 9.52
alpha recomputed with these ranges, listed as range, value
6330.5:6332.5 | 9.44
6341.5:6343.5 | 9.43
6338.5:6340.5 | 9.23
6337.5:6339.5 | 9.34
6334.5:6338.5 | 9.45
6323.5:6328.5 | 9.6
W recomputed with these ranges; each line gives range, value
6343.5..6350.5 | 10.55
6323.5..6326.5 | 10.04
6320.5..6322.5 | 9.449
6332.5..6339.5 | 9.47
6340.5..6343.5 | 9.704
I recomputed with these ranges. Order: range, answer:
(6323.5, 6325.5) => 9.41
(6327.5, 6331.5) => 9.35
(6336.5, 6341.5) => 9.4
